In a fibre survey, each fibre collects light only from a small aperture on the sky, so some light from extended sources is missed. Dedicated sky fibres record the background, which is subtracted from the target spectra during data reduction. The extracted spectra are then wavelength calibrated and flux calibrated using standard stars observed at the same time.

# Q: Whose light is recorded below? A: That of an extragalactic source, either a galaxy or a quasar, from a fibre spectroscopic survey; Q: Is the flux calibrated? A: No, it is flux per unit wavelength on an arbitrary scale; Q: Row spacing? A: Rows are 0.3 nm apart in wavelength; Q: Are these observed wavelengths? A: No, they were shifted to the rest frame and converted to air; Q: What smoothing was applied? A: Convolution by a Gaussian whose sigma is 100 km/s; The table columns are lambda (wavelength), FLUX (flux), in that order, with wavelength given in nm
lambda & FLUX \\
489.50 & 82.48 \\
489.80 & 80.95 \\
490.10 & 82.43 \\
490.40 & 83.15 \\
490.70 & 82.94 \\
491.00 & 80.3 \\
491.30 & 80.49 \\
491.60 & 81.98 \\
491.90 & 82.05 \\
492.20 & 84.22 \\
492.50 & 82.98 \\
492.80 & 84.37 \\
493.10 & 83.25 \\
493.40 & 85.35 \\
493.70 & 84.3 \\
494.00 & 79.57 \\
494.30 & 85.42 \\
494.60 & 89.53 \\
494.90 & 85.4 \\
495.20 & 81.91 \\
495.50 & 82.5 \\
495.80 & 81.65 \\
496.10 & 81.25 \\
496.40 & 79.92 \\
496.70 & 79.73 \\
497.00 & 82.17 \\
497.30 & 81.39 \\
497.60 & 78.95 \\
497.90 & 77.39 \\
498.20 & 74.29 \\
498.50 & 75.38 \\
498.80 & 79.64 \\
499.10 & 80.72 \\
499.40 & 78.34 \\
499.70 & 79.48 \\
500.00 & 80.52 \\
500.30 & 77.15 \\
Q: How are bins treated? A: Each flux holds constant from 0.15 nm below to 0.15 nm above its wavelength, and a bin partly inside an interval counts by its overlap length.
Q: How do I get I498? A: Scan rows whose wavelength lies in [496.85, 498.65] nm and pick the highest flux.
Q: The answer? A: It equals 82.17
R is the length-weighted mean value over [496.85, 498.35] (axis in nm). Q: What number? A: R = 78.8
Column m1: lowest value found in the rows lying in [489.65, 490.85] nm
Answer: 80.95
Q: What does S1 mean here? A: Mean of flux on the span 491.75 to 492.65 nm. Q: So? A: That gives 83.1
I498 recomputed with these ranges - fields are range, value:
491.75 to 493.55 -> 85.35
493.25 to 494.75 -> 89.53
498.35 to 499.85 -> 80.72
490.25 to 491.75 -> 83.15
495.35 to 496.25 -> 82.5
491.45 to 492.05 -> 82.05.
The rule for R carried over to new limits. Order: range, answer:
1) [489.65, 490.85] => 82.4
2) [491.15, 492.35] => 82.2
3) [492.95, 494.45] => 83.6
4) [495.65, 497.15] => 80.9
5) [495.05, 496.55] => 81.4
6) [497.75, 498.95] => 76.7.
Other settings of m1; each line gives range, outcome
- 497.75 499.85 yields 74.29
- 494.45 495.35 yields 81.91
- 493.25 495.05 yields 79.57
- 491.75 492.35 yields 82.05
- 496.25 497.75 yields 78.95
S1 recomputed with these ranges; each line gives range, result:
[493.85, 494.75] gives 84.8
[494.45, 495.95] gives 84.2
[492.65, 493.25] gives 83.8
